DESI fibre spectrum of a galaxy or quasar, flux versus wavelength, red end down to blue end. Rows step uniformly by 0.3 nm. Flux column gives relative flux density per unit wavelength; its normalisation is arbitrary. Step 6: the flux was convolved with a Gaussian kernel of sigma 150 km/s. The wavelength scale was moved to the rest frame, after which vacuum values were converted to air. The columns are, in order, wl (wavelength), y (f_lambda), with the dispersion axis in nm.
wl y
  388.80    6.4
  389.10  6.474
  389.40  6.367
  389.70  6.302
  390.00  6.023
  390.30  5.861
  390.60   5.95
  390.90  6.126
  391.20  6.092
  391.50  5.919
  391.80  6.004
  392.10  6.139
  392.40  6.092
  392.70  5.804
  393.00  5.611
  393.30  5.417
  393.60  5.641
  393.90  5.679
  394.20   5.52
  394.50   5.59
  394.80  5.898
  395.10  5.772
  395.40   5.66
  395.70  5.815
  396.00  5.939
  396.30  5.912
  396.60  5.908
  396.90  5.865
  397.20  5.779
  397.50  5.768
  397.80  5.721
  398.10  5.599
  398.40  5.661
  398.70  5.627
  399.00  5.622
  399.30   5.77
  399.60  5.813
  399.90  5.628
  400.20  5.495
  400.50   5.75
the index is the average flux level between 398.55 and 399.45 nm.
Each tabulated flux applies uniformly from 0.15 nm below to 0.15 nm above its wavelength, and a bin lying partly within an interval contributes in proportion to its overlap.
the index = 5.67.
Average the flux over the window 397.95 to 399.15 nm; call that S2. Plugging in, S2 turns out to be 5.63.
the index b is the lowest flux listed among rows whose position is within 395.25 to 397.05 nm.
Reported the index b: 5.66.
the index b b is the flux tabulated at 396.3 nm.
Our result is 5.912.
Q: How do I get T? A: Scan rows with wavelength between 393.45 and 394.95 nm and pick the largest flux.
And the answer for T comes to 5.898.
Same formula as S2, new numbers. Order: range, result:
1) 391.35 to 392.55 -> 6.04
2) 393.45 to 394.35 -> 5.61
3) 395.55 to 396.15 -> 5.88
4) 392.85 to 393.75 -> 5.56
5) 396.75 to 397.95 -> 5.78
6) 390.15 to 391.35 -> 6.01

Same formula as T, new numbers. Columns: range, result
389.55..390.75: 6.302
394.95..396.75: 5.939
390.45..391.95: 6.126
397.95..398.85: 5.661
